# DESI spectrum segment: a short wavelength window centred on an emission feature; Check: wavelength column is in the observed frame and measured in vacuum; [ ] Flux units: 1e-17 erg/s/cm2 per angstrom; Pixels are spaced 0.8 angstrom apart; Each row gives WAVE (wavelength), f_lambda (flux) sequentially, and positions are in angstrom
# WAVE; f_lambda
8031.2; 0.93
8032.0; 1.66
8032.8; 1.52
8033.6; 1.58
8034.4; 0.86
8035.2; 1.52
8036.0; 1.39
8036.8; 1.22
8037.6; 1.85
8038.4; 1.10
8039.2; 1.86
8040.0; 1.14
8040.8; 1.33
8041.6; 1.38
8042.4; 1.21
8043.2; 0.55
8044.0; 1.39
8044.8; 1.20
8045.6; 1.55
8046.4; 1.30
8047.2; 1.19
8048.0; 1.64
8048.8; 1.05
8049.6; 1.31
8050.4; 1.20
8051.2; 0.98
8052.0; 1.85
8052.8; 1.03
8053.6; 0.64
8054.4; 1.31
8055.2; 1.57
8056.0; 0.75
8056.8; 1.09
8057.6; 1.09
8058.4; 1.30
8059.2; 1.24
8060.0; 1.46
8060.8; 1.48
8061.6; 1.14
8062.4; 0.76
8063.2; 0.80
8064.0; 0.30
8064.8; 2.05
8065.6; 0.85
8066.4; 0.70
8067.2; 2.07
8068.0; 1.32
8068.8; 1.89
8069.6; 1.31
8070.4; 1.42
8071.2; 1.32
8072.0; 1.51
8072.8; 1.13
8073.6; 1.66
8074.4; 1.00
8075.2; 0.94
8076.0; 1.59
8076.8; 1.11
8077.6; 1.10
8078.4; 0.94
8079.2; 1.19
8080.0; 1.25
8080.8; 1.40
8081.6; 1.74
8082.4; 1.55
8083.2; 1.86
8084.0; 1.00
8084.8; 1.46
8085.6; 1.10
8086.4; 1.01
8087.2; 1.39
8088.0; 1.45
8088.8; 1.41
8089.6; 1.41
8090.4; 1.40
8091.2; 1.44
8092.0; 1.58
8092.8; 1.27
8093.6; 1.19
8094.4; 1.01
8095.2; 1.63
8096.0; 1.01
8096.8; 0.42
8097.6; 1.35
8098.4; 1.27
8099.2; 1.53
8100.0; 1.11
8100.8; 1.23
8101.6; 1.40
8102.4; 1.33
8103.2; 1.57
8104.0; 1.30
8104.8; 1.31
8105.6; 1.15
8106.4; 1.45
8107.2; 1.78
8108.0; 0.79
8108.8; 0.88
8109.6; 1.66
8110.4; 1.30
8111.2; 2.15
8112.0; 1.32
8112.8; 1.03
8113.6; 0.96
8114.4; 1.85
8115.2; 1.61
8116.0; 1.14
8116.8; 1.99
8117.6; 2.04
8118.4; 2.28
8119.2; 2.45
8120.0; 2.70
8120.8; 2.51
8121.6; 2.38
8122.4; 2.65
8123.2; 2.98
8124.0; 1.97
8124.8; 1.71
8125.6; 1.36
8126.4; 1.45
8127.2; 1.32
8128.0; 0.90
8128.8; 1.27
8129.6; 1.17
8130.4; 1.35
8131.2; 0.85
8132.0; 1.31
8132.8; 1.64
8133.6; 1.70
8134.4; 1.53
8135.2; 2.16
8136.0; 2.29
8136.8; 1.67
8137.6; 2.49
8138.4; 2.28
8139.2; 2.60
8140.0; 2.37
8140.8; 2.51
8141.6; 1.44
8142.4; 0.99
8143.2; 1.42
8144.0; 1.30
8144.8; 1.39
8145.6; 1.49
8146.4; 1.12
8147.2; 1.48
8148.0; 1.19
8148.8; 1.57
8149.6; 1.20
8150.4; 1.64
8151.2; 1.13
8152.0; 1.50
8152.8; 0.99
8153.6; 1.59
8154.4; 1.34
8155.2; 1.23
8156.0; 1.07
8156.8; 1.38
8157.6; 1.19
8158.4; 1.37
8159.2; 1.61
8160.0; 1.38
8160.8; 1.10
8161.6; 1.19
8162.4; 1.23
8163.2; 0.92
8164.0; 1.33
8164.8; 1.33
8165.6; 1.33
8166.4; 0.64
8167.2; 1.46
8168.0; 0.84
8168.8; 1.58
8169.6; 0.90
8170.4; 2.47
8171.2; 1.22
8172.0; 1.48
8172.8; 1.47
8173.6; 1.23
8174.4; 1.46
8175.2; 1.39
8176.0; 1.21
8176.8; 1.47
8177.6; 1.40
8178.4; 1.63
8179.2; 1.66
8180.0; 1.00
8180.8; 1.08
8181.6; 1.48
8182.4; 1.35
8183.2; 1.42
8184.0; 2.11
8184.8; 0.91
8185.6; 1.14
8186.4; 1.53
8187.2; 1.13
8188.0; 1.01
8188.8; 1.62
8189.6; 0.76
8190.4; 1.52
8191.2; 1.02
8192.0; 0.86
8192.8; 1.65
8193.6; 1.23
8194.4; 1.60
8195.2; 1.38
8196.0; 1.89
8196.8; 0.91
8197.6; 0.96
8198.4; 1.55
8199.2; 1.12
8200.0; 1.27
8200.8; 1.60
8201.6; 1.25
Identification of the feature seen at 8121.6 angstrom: [S II] 6716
